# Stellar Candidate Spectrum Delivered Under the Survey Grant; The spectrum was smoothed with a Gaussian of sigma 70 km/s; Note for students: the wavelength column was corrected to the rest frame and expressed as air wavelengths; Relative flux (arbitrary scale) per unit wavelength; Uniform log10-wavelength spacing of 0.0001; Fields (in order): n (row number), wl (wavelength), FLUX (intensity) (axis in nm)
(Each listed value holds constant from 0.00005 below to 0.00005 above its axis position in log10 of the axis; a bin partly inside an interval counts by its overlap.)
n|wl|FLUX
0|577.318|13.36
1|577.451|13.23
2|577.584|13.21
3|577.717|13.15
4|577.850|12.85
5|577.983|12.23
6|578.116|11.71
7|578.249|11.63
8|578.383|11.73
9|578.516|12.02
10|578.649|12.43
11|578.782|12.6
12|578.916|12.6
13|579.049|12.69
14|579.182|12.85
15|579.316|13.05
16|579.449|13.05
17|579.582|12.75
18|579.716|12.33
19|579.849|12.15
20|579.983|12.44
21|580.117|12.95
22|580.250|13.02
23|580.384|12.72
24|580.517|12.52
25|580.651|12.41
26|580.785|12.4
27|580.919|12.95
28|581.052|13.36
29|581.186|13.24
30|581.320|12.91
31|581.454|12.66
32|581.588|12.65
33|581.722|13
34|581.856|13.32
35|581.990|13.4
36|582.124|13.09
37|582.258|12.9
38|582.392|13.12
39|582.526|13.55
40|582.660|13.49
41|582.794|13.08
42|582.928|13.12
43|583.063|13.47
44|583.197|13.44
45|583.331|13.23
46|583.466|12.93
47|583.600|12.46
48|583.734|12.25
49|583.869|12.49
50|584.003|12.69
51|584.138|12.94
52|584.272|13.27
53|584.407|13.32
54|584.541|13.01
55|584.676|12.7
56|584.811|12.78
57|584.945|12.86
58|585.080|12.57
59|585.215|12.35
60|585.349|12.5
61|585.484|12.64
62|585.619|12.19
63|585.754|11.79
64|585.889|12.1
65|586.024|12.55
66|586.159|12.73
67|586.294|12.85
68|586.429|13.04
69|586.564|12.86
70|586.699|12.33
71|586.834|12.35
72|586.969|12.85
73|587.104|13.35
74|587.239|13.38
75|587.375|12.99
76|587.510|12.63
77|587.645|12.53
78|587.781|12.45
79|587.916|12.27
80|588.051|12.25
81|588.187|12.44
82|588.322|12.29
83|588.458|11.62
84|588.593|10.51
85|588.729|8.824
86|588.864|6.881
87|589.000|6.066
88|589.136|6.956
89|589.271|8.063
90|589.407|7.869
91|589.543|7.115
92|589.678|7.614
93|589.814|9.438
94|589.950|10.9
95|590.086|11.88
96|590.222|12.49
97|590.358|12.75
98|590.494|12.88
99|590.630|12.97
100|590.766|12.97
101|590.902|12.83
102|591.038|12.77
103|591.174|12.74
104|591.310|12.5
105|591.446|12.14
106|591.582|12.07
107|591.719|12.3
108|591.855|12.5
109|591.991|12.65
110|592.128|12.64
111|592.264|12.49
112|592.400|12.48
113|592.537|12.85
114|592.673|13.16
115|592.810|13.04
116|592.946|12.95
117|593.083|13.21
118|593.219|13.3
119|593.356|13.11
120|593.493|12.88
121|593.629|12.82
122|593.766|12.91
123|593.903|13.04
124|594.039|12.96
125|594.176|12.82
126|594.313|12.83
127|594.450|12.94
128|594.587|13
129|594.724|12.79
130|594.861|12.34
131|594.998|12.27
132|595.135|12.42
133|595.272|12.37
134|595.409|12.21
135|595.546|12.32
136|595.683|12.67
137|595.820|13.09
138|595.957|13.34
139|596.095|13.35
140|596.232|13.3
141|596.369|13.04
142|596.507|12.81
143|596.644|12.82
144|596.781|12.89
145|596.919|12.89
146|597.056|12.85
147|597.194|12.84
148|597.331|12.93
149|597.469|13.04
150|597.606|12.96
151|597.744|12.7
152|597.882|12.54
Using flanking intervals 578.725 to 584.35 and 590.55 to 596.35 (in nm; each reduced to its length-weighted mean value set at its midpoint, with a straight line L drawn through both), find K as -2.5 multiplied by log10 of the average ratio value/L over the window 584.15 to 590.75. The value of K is 0.11 mag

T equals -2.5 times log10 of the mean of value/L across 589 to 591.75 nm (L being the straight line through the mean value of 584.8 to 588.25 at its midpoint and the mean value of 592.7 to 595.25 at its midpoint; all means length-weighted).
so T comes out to 0.17 mag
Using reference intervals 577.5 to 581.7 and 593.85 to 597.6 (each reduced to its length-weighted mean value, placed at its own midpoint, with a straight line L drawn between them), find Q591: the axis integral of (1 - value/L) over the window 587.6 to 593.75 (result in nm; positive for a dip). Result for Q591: 0.58 nm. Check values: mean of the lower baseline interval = 12.6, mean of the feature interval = 11.6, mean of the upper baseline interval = 12.8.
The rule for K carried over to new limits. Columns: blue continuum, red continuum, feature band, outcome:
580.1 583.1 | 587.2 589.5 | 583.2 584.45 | -0.06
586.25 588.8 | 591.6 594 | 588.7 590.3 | 0.39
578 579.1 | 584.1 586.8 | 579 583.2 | -0.05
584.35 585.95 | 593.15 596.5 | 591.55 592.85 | 0.01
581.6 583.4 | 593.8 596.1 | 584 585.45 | 0.03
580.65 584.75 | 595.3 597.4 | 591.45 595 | 0.01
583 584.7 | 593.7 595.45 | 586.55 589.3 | 0.14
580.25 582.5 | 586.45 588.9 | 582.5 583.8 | -0.04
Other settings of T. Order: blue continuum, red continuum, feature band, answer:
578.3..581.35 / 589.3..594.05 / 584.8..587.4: -0.025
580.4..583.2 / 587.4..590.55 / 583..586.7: -0.073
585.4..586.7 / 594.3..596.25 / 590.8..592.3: 0.010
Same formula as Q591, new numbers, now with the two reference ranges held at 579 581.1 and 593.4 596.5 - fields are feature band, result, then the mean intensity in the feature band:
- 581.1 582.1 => -0.02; 13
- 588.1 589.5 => 0.40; 9.15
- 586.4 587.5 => -0.01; 12.9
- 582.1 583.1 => -0.04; 13.2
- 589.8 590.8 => 0.05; 12.1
